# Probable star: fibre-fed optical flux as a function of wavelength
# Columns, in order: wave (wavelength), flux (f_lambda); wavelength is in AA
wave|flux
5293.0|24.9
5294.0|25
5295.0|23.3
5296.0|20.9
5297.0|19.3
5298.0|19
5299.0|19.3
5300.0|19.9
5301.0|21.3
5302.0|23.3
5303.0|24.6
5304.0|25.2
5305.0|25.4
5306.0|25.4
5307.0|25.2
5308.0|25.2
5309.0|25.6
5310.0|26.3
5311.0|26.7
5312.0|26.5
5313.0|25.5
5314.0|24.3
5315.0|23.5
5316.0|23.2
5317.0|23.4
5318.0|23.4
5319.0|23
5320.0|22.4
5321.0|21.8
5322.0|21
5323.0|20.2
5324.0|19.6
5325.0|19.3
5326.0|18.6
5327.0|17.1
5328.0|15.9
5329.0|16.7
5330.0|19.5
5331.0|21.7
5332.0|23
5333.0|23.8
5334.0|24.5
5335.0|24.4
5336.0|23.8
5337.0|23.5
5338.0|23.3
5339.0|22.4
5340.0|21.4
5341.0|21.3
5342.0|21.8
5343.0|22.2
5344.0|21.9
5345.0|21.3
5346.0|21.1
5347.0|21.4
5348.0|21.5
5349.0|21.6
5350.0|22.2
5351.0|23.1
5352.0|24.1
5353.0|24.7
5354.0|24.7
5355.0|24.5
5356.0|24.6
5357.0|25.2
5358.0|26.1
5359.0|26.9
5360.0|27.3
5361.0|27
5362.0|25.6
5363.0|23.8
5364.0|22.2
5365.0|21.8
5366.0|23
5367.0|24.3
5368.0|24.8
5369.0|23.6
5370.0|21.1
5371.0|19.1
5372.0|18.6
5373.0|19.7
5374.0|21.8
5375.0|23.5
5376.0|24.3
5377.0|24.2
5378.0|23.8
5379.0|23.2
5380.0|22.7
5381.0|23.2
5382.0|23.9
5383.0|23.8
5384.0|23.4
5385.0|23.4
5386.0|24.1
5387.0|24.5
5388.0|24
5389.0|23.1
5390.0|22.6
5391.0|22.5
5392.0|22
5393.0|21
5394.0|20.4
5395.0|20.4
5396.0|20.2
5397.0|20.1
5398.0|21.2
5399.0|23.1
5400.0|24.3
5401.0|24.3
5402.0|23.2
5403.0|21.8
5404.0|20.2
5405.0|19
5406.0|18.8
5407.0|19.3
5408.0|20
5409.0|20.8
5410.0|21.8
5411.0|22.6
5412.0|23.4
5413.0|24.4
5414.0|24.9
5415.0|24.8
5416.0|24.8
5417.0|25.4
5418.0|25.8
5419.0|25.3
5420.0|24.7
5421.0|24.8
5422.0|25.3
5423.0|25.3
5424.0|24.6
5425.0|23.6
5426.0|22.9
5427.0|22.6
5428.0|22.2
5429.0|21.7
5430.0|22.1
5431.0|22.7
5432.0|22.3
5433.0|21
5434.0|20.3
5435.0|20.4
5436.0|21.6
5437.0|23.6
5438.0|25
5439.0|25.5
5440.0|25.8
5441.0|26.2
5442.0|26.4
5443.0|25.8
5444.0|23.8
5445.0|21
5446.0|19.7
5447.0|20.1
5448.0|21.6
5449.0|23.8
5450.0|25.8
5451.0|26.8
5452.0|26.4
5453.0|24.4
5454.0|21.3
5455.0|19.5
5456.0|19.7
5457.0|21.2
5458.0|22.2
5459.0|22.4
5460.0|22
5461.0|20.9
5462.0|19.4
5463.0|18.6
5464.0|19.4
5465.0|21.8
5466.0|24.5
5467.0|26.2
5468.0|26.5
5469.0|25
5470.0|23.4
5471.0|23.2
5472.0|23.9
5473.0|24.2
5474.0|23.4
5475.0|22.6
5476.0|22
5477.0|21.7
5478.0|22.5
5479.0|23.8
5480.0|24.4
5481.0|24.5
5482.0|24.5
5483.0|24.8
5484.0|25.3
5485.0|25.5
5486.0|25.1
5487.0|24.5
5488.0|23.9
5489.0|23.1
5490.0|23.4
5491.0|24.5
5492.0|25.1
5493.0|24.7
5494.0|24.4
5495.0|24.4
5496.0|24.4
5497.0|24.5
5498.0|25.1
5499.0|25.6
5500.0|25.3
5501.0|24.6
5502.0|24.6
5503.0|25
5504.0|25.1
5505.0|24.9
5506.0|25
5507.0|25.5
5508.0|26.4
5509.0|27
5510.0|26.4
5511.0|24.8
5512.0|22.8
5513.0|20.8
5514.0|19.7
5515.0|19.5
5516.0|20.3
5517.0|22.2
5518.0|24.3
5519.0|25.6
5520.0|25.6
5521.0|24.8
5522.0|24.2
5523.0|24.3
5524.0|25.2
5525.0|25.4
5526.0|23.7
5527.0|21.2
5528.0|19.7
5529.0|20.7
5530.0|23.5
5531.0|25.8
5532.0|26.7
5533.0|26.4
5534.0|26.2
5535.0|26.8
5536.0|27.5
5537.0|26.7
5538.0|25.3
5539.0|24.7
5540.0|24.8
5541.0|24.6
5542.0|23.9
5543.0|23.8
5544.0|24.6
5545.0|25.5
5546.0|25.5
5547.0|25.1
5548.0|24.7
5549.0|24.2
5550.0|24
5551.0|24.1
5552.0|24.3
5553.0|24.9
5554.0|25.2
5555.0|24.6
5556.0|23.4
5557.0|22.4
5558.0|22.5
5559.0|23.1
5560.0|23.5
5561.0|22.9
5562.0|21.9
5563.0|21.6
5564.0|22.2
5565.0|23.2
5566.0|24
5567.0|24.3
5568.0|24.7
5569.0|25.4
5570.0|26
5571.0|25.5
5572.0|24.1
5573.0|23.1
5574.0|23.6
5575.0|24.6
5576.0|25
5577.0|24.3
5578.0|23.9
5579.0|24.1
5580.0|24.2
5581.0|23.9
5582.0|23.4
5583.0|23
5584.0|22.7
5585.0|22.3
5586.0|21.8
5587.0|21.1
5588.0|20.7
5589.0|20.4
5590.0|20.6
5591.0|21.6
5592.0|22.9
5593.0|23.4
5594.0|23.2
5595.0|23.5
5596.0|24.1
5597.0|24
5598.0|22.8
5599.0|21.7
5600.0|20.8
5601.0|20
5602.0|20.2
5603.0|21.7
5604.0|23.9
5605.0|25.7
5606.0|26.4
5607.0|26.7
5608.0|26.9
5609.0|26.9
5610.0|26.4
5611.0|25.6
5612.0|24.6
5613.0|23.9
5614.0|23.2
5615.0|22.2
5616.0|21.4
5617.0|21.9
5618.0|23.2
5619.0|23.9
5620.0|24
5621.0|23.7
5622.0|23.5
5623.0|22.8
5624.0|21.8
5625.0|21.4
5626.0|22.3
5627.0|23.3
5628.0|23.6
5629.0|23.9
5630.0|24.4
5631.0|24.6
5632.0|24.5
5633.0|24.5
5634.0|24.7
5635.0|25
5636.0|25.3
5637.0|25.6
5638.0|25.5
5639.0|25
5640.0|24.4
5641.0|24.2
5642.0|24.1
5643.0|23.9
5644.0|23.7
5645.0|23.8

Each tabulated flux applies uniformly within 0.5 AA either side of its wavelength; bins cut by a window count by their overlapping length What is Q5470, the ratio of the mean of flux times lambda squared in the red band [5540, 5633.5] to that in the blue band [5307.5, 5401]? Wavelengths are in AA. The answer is 1.13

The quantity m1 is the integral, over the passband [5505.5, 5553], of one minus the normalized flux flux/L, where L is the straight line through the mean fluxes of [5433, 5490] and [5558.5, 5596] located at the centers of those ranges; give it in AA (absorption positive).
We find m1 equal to -2.27 AA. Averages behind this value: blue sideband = 23.2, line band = 24.3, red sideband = 23.2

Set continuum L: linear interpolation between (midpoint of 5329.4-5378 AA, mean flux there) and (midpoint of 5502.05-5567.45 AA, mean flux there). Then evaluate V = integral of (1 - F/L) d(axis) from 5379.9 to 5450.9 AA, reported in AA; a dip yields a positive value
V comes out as 1.5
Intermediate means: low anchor 23.1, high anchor 24.1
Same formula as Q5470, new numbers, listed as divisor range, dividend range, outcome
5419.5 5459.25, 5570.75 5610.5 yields 1.07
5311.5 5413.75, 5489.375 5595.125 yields 1.14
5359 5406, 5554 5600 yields 1.10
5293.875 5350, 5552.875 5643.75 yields 1.17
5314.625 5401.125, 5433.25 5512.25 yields 1.10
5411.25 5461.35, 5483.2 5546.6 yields 1.08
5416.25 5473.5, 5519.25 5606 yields 1.07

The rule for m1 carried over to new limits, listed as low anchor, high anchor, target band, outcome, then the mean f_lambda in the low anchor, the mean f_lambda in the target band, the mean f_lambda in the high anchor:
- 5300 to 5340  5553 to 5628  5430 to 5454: -0.39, 22.8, 23.4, 23.4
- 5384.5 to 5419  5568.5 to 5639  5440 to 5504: -2.06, 22.5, 23.6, 23.6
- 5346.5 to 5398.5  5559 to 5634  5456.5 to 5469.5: 0.50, 23.1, 22.3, 23.4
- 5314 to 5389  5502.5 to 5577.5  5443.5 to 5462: 0.95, 22.7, 22.3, 24.2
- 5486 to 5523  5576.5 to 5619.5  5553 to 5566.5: 0.26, 24.2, 23.2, 23.2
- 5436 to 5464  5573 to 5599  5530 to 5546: -1.78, 22.8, 25.5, 23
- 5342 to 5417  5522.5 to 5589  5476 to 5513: -1.51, 22.8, 24.6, 24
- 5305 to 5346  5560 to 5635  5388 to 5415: 1.10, 22.5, 21.8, 23.4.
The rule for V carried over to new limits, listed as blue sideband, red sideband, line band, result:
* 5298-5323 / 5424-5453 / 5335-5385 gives 0.72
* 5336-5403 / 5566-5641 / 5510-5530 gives 0.35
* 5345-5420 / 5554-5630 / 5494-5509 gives -1.22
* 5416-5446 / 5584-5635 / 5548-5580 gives -0.74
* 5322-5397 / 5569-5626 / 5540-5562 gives -0.85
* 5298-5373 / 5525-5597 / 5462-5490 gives -0.13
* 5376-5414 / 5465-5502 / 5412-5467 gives 0.35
